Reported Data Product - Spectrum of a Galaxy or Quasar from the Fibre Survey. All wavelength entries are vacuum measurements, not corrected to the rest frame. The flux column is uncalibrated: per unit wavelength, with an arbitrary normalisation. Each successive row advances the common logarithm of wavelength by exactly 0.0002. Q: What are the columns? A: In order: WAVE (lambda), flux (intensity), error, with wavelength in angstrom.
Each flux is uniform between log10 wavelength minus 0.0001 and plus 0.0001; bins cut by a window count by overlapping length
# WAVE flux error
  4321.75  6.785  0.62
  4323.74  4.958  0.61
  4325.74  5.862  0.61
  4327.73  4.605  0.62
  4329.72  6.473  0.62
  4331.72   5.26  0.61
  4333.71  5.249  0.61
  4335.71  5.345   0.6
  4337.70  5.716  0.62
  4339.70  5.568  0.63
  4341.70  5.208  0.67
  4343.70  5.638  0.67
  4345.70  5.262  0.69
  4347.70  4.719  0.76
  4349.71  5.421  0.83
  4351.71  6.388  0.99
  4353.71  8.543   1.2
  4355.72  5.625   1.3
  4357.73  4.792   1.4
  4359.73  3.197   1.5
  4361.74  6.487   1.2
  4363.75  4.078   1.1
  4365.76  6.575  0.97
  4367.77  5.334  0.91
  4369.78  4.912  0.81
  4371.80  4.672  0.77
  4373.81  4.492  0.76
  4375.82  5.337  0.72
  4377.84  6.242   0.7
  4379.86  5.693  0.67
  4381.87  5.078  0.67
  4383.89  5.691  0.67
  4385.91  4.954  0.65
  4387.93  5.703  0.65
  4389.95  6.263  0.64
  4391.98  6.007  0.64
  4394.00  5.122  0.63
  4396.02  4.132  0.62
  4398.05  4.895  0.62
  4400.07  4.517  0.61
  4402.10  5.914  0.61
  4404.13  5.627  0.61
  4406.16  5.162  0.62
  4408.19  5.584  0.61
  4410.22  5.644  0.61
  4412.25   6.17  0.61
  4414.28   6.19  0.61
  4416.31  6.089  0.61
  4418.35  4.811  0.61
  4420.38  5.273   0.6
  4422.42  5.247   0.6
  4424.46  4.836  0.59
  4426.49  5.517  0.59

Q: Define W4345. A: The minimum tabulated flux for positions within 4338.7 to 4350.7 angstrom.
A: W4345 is 4.719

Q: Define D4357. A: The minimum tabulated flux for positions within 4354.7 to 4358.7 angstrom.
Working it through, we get 4.792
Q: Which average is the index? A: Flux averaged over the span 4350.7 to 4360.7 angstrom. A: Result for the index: 5.72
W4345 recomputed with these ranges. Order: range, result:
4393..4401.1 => 4.132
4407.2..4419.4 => 4.811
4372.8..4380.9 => 4.492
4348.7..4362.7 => 3.197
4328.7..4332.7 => 5.26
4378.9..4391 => 4.954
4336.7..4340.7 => 5.568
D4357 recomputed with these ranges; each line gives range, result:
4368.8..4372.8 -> 4.672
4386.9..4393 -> 5.703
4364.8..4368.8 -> 5.334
